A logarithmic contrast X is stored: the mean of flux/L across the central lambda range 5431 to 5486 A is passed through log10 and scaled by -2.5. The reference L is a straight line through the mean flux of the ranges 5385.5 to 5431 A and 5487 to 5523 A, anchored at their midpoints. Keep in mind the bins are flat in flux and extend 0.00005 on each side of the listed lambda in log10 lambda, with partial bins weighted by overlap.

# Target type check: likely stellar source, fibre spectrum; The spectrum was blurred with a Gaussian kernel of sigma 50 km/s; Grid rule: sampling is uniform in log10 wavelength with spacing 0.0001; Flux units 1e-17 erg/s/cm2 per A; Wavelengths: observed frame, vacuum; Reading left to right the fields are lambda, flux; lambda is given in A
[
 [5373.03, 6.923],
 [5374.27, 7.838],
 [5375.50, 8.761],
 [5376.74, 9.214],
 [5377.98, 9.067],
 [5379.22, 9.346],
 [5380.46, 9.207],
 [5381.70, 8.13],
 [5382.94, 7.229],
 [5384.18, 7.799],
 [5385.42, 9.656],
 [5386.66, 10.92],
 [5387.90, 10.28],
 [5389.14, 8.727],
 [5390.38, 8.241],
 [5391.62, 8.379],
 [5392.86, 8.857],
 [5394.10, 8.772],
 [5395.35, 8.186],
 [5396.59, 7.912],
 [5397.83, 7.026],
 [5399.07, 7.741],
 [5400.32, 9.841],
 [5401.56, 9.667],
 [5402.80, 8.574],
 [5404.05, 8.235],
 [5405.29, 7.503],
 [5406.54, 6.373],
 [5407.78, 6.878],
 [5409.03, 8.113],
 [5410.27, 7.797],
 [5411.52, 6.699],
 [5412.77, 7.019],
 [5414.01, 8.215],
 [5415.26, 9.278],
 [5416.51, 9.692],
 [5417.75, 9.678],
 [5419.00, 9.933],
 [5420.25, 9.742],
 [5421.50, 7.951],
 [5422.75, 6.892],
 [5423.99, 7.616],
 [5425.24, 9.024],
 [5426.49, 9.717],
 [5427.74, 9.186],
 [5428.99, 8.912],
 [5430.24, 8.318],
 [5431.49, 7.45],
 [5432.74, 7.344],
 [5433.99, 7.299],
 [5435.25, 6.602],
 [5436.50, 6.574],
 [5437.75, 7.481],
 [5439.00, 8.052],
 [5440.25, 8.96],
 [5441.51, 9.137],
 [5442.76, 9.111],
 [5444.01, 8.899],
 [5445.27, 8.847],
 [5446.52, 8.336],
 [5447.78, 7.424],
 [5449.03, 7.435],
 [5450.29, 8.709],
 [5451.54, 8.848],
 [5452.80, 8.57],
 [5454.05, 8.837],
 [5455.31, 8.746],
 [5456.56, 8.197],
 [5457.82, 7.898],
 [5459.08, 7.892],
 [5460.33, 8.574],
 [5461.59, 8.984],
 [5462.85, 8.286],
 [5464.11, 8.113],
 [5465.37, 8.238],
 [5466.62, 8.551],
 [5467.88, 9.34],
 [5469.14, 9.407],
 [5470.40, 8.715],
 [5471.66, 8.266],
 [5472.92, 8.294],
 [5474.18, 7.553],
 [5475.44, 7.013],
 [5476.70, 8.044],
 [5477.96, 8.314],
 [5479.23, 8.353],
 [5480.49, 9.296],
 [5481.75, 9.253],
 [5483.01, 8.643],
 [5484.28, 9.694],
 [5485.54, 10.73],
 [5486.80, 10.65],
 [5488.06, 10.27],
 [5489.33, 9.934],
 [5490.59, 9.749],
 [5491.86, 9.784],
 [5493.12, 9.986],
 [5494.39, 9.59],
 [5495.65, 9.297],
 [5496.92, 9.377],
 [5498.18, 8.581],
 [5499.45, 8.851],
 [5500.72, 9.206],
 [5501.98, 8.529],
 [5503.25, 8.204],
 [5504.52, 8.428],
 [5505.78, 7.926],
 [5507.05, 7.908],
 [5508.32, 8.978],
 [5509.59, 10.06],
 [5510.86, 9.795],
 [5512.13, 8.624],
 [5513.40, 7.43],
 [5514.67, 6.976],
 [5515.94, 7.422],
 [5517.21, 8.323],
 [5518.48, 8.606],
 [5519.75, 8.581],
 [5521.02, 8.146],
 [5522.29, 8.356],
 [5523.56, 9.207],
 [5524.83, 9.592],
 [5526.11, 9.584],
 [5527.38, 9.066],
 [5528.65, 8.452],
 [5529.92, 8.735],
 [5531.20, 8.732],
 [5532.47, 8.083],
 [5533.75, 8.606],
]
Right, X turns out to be 0.04 mag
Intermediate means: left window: 8.51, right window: 8.84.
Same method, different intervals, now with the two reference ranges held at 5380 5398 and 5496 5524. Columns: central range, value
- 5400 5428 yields 0.03 mag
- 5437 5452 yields 0.02 mag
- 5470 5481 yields 0.05 mag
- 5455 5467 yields 0.03 mag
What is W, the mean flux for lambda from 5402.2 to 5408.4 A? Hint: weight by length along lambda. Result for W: 7.51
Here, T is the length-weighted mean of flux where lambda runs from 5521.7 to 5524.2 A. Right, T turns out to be 8.8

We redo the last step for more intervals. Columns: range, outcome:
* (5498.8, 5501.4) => 9.01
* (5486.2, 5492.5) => 10.1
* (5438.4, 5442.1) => 8.71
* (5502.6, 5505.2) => 8.32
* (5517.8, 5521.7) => 8.45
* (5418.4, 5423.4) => 8.62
